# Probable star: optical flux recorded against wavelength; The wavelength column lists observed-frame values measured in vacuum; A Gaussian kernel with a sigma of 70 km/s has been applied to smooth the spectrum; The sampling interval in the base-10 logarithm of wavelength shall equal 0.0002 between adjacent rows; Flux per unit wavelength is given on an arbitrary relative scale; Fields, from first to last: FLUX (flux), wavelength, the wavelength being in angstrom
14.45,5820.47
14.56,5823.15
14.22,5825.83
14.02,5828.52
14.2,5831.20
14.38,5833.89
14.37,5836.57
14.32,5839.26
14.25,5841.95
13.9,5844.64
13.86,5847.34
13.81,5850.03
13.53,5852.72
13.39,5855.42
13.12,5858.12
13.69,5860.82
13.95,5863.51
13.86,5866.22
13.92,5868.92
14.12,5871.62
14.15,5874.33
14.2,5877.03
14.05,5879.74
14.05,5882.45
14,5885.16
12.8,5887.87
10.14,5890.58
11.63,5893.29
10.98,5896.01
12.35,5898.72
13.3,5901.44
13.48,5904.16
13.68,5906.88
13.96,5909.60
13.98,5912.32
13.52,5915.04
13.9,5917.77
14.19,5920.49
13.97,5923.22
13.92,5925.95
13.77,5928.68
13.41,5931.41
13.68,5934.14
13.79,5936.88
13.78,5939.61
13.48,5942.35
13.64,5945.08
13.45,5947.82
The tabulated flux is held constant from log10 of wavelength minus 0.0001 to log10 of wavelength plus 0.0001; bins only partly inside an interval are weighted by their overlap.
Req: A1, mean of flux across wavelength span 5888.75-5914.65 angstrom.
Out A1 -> 12.7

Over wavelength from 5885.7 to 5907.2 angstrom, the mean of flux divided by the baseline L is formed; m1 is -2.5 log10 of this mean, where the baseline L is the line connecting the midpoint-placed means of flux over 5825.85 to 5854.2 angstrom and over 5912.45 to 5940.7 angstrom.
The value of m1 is 0.133 mag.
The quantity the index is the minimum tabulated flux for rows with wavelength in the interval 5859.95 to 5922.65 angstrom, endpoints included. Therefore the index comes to 10.14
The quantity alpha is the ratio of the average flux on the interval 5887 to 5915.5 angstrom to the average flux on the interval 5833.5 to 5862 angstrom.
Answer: 0.92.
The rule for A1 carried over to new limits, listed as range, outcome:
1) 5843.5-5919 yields 13.4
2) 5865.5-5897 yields 13.2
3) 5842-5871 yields 13.7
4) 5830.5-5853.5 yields 14.1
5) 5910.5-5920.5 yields 13.9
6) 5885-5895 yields 11.9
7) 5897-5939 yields 13.6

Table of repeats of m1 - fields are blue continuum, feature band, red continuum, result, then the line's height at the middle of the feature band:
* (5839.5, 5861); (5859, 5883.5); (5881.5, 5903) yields -0.08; 13.1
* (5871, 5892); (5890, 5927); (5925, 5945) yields 0.03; 13.5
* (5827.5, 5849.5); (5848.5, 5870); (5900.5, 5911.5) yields 0.03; 14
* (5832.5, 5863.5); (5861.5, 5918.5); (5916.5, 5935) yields 0.04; 13.9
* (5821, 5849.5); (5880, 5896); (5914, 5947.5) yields 0.12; 14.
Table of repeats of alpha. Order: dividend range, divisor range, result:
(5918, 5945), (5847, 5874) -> 1.00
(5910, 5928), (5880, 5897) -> 1.12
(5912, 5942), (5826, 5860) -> 0.99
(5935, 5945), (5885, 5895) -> 1.15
